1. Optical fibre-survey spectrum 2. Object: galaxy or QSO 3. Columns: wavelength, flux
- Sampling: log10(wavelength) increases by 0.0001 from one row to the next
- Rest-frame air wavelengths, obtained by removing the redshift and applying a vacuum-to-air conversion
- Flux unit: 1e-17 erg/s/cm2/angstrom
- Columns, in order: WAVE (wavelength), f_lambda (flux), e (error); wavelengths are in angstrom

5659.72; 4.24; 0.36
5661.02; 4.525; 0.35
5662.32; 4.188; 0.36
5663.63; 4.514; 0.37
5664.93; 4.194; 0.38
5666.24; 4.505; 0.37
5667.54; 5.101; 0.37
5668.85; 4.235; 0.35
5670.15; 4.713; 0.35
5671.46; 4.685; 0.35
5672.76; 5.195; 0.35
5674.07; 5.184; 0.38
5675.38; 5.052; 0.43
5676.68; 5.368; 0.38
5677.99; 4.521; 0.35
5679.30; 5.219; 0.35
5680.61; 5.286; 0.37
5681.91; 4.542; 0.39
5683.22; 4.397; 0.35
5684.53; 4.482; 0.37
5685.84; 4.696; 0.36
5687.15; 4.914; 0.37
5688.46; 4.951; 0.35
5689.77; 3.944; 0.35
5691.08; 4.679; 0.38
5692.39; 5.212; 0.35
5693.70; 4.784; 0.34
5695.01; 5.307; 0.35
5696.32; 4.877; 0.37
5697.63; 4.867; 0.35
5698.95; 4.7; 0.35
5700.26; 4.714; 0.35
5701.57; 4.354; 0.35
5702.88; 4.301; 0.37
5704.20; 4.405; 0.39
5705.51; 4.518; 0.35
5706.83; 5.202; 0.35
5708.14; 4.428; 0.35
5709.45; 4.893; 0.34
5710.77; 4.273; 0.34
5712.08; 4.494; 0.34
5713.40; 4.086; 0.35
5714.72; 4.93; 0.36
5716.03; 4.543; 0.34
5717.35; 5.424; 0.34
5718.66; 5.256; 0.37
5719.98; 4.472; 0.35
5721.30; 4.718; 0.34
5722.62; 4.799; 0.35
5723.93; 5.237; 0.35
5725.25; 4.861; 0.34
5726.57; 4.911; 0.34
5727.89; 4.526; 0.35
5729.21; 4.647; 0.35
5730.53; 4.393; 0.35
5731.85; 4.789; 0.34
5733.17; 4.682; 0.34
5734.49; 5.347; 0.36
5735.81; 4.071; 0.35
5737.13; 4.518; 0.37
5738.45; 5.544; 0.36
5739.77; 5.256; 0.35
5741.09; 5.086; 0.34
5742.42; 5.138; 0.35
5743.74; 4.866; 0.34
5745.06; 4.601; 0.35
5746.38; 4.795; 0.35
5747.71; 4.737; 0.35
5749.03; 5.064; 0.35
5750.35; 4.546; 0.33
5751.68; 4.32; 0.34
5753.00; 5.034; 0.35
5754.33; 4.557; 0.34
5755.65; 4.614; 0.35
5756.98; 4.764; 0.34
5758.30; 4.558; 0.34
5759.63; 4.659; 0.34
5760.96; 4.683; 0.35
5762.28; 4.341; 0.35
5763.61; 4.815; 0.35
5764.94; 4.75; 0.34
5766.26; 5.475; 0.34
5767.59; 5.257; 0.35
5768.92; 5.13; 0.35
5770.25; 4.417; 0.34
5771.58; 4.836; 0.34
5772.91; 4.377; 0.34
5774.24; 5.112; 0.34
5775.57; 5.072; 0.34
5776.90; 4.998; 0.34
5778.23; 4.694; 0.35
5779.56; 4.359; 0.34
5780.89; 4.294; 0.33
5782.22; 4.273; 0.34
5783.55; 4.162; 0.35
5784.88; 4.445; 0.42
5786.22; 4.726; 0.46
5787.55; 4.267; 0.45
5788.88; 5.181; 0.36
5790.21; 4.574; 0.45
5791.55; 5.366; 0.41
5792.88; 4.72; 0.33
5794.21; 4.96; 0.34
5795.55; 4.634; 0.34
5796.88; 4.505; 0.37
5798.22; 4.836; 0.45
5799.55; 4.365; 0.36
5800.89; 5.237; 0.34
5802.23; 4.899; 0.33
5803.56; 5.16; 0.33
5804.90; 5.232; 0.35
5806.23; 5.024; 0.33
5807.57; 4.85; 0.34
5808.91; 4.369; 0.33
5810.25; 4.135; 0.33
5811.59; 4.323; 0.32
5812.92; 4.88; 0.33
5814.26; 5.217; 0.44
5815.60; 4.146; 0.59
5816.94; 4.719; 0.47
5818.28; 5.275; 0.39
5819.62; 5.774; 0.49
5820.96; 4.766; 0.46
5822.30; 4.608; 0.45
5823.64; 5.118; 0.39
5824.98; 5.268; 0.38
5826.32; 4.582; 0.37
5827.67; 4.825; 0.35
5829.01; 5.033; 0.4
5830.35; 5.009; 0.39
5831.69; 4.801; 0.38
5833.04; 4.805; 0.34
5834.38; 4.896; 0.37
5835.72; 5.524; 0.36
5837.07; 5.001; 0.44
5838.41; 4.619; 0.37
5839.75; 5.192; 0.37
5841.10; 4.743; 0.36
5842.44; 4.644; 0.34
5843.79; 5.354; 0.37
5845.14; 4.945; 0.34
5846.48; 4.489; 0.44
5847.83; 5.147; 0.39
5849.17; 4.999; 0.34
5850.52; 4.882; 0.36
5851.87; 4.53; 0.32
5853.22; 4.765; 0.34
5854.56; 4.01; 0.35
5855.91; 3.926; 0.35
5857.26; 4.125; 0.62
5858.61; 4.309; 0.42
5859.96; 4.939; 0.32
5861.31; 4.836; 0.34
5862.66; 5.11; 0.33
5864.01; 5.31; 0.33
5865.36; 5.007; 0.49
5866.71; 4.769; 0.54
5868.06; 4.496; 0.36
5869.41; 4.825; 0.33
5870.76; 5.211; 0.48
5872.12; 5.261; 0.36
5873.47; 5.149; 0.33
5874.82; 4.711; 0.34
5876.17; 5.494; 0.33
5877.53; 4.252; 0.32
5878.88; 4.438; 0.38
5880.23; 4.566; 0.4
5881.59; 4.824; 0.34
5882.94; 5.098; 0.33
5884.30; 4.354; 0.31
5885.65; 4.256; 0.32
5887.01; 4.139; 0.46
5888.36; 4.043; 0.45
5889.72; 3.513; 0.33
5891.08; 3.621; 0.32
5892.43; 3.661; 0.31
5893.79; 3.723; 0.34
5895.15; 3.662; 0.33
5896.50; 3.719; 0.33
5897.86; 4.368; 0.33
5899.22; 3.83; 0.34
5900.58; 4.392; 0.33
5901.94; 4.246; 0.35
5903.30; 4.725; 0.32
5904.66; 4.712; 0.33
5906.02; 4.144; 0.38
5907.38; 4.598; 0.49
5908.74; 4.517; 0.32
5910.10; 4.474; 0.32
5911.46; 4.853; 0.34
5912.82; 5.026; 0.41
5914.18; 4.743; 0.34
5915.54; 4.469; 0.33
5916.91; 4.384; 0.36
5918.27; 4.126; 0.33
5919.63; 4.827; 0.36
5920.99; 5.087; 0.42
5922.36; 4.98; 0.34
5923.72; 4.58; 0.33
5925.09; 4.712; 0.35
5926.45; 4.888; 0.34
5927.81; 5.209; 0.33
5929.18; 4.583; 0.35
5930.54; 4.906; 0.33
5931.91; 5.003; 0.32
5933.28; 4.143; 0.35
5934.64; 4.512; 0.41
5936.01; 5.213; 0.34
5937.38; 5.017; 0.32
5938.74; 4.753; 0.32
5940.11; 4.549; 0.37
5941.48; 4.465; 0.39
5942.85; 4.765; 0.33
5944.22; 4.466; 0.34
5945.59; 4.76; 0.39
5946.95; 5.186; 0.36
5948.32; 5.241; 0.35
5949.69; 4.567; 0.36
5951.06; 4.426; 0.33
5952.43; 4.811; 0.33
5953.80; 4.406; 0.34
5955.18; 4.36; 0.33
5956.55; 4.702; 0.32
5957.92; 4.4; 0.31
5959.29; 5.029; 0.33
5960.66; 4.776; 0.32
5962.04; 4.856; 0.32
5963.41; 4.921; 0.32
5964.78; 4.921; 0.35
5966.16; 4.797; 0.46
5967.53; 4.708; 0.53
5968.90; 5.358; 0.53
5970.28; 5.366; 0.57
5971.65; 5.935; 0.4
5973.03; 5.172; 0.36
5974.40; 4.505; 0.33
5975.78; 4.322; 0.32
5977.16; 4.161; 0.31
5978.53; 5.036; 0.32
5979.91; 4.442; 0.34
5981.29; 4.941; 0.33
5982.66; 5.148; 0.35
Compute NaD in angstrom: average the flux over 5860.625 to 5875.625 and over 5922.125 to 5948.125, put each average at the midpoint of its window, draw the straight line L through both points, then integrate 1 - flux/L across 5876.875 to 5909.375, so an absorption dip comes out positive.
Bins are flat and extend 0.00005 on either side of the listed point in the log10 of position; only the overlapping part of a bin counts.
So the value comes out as 4.5 angstrom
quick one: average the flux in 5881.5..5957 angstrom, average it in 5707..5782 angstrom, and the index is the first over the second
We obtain 0.9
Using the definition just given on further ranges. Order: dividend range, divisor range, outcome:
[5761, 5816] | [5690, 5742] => 1.00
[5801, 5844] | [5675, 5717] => 1.04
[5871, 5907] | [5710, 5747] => 0.91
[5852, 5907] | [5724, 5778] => 0.93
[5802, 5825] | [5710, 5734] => 1.03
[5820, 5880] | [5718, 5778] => 1.01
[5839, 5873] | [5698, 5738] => 1.02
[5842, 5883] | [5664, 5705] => 1.01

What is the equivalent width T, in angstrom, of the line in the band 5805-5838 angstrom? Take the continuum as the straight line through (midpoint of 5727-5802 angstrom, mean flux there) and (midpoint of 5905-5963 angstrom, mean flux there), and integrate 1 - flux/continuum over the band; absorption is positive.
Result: -1.0 angstrom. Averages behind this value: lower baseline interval 4.75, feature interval 4.88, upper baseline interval 4.7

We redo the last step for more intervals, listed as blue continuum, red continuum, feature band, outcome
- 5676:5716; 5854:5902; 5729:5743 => -0.6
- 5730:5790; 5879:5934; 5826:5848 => -1.6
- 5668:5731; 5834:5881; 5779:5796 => 0.6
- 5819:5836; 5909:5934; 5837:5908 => 4.5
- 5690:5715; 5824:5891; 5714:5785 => -1.3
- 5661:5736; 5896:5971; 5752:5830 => -1.1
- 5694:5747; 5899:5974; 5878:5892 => 1.4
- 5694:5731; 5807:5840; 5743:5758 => 0.2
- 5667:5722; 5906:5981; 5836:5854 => -0.5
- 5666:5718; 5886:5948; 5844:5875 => -1.5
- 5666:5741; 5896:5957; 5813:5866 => -1.8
